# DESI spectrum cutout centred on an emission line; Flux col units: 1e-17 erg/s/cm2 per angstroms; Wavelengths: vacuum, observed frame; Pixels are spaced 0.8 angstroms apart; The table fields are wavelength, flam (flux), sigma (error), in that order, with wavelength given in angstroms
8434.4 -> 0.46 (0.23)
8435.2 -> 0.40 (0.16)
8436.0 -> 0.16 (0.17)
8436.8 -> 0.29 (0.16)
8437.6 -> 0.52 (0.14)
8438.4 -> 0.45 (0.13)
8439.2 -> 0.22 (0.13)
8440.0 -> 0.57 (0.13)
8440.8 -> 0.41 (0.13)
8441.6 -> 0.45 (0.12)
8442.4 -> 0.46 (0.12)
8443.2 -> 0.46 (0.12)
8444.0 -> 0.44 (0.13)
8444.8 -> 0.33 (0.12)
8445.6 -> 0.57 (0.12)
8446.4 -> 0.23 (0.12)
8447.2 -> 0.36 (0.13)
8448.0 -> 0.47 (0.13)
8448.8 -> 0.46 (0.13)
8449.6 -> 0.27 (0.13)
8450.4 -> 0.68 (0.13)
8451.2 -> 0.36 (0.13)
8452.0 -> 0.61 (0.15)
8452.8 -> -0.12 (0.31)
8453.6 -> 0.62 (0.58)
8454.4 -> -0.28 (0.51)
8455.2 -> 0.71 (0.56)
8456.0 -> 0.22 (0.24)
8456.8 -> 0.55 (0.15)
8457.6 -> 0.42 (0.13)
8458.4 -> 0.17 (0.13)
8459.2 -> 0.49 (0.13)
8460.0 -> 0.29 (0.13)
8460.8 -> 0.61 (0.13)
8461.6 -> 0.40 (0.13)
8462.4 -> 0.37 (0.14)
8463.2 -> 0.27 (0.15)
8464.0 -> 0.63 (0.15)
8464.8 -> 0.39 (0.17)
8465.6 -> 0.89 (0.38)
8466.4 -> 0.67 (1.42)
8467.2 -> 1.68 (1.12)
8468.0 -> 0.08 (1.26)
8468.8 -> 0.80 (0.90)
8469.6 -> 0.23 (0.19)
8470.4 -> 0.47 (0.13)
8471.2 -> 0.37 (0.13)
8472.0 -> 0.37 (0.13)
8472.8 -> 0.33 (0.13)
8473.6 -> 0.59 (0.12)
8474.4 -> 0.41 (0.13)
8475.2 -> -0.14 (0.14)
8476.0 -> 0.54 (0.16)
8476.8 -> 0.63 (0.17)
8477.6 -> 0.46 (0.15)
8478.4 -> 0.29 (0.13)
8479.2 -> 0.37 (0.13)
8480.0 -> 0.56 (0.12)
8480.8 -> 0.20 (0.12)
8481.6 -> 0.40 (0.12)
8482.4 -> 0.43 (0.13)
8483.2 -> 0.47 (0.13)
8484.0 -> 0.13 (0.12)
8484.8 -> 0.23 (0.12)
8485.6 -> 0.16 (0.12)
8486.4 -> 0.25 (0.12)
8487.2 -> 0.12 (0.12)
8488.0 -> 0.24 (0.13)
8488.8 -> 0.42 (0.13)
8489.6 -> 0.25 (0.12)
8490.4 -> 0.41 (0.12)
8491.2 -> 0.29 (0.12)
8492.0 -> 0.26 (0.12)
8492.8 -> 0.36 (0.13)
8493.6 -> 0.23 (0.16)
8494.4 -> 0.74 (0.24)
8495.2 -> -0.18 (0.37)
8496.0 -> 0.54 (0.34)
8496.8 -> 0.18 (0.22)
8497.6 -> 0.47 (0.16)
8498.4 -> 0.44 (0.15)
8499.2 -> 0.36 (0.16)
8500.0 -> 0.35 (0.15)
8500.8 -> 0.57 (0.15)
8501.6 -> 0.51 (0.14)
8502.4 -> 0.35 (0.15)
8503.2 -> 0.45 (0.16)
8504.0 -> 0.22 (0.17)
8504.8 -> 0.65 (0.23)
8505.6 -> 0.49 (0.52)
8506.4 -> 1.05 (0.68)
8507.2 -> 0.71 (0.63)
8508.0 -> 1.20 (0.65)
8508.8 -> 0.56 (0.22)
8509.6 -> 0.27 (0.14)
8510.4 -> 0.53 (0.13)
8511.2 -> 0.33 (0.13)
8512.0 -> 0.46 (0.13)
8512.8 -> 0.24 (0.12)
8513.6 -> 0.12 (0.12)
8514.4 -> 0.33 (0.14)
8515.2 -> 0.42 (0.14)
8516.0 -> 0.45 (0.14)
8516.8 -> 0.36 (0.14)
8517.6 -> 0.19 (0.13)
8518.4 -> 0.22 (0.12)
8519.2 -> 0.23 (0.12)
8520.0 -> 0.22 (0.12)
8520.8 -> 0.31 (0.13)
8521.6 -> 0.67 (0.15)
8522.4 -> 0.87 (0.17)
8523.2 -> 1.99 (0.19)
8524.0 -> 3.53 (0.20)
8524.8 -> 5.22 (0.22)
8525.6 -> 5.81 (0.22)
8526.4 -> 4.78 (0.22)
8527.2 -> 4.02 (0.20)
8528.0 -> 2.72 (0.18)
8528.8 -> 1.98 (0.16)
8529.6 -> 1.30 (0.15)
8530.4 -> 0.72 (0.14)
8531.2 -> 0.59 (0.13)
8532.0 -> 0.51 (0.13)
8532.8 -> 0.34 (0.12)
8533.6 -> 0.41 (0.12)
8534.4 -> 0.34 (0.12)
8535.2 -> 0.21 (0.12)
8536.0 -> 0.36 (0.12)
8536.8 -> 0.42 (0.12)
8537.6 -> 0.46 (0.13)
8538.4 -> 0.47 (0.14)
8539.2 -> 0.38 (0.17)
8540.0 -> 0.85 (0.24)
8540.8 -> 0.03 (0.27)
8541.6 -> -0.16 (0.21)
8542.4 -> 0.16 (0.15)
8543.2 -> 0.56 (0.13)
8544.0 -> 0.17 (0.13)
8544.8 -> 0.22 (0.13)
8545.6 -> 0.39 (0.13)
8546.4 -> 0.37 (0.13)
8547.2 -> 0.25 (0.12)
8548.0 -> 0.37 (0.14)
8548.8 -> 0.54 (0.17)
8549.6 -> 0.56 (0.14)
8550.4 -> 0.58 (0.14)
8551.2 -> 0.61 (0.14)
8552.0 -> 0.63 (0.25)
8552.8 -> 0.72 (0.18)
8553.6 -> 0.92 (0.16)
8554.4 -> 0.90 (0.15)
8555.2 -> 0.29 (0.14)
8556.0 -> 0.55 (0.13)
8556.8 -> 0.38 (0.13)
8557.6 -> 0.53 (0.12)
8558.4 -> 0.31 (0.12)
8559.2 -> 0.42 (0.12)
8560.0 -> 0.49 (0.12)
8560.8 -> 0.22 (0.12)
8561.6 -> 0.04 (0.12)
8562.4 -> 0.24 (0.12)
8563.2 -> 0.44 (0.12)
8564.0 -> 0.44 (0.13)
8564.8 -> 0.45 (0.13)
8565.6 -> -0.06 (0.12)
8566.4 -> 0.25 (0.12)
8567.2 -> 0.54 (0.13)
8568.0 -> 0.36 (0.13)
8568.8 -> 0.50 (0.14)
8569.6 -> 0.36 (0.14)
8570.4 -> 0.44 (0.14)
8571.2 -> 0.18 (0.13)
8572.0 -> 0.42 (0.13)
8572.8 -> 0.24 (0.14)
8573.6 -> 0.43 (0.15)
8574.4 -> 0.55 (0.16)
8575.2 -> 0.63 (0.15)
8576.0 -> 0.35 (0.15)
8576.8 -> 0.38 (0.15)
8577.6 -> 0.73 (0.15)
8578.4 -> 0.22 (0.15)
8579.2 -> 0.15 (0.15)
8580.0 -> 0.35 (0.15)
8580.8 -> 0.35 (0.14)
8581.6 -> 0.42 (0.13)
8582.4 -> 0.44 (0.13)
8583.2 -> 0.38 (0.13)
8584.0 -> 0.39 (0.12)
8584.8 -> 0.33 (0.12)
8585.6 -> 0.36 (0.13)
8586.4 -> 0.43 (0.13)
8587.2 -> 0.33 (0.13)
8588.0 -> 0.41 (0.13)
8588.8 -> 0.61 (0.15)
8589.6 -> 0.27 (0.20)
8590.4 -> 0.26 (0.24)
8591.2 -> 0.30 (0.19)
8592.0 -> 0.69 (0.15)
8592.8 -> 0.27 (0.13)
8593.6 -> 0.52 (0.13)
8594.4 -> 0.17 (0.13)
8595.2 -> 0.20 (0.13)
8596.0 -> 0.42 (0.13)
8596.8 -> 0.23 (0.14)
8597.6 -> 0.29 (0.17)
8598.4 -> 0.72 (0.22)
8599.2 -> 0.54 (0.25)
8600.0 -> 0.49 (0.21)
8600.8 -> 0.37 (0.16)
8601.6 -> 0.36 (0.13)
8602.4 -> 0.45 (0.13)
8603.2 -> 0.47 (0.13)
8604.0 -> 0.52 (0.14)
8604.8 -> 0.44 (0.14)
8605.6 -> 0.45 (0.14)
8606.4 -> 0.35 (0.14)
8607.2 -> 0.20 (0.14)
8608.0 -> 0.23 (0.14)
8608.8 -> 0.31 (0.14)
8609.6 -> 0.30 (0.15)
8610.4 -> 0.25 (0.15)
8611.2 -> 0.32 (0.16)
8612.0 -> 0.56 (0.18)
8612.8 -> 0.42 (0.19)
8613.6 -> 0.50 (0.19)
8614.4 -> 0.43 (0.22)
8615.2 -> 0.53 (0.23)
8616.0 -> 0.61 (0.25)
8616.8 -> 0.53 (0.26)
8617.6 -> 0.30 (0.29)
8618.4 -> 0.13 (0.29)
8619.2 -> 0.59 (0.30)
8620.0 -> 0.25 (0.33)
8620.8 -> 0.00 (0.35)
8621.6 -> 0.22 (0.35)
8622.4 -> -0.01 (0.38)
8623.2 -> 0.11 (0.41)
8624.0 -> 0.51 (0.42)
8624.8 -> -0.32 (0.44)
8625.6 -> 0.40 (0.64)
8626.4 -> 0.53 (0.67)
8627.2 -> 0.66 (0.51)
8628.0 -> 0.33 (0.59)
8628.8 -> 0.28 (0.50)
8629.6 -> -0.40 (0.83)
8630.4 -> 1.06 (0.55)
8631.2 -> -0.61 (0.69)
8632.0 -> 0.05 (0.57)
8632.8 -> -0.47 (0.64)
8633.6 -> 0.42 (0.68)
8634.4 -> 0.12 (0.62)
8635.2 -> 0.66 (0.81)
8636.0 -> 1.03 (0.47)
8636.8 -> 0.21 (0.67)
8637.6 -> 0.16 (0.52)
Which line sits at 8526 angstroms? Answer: H-alpha 6563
